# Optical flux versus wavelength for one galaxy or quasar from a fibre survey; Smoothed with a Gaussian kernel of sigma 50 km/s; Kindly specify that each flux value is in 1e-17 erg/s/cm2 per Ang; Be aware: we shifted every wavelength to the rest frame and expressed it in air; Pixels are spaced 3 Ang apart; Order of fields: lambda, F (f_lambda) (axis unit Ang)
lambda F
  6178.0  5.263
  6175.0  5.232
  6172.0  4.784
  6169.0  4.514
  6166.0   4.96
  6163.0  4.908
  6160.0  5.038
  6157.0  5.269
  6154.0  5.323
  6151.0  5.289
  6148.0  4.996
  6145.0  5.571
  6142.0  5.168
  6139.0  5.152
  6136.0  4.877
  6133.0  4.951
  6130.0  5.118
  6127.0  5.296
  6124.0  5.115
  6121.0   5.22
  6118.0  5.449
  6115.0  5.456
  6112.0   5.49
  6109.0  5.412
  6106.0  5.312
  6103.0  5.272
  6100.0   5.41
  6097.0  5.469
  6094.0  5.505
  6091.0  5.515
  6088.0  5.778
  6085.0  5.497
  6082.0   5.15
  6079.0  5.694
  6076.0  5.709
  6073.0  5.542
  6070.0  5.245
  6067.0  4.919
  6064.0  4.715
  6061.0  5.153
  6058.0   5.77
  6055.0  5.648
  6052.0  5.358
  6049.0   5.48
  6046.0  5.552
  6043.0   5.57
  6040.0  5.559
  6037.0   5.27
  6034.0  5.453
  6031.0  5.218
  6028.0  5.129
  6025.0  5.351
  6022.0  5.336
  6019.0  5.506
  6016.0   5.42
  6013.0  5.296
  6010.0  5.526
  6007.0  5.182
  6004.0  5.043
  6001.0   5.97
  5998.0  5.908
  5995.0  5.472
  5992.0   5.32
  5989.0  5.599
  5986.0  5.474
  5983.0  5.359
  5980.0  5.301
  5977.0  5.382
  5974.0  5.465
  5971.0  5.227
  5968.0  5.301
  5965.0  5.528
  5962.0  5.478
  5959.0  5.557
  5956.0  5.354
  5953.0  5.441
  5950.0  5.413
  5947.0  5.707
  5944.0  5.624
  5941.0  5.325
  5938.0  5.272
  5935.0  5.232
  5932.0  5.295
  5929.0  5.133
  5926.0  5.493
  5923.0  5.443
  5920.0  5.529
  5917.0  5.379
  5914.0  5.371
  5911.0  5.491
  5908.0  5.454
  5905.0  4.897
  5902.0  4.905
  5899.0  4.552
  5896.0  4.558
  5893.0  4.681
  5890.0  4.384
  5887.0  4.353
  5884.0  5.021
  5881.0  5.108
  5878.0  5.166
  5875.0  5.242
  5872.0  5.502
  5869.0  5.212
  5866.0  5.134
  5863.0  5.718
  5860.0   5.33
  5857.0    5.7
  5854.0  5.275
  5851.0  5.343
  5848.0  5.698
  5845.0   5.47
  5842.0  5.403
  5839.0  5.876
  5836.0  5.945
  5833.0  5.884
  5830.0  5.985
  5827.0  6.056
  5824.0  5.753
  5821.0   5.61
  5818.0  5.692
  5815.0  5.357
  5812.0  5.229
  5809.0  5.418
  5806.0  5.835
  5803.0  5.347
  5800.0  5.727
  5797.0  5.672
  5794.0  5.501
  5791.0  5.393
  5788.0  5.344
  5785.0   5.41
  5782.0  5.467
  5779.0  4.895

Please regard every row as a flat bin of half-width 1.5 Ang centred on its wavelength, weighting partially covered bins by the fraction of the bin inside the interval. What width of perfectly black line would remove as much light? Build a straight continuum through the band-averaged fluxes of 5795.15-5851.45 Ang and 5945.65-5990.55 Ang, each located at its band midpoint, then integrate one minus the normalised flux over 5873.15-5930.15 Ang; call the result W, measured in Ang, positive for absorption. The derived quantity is 4.9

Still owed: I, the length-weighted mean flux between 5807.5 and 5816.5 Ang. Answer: 5.33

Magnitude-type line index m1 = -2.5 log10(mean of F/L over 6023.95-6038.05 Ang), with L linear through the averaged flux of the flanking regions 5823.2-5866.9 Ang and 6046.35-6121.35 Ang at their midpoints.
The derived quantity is 0.036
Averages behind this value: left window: 5.64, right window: 5.41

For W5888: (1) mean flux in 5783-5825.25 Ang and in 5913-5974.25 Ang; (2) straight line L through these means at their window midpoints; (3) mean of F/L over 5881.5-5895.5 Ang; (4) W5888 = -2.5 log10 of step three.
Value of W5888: 0.17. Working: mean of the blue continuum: 5.52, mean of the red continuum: 5.41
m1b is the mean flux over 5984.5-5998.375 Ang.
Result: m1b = 5.53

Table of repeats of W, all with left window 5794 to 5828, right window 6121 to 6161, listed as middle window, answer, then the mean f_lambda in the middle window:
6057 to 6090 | -0.7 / 5.38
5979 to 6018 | -0.7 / 5.45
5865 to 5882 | 0.9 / 5.23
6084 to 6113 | -1.3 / 5.47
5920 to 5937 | 0.3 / 5.34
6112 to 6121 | -0.4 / 5.42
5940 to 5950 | -0.2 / 5.54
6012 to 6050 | -0.6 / 5.4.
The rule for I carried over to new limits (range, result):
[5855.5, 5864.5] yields 5.58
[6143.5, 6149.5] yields 5.28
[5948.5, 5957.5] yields 5.4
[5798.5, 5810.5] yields 5.58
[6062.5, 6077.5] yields 5.23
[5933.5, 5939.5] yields 5.25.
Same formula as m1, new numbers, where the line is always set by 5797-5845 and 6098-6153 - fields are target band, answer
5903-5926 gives 0.035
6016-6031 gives 0.013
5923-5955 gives 0.022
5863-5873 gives 0.053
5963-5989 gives 0.013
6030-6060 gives -0.024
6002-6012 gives 0.026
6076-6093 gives -0.046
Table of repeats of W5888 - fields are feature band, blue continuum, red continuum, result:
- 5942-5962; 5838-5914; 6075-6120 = -0.05 mag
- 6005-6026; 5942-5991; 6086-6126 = 0.01 mag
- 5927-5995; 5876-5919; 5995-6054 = -0.04 mag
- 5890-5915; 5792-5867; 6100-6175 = 0.12 mag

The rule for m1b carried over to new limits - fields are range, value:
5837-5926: 5.22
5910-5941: 5.36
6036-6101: 5.43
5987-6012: 5.5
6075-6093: 5.55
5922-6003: 5.44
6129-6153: 5.14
